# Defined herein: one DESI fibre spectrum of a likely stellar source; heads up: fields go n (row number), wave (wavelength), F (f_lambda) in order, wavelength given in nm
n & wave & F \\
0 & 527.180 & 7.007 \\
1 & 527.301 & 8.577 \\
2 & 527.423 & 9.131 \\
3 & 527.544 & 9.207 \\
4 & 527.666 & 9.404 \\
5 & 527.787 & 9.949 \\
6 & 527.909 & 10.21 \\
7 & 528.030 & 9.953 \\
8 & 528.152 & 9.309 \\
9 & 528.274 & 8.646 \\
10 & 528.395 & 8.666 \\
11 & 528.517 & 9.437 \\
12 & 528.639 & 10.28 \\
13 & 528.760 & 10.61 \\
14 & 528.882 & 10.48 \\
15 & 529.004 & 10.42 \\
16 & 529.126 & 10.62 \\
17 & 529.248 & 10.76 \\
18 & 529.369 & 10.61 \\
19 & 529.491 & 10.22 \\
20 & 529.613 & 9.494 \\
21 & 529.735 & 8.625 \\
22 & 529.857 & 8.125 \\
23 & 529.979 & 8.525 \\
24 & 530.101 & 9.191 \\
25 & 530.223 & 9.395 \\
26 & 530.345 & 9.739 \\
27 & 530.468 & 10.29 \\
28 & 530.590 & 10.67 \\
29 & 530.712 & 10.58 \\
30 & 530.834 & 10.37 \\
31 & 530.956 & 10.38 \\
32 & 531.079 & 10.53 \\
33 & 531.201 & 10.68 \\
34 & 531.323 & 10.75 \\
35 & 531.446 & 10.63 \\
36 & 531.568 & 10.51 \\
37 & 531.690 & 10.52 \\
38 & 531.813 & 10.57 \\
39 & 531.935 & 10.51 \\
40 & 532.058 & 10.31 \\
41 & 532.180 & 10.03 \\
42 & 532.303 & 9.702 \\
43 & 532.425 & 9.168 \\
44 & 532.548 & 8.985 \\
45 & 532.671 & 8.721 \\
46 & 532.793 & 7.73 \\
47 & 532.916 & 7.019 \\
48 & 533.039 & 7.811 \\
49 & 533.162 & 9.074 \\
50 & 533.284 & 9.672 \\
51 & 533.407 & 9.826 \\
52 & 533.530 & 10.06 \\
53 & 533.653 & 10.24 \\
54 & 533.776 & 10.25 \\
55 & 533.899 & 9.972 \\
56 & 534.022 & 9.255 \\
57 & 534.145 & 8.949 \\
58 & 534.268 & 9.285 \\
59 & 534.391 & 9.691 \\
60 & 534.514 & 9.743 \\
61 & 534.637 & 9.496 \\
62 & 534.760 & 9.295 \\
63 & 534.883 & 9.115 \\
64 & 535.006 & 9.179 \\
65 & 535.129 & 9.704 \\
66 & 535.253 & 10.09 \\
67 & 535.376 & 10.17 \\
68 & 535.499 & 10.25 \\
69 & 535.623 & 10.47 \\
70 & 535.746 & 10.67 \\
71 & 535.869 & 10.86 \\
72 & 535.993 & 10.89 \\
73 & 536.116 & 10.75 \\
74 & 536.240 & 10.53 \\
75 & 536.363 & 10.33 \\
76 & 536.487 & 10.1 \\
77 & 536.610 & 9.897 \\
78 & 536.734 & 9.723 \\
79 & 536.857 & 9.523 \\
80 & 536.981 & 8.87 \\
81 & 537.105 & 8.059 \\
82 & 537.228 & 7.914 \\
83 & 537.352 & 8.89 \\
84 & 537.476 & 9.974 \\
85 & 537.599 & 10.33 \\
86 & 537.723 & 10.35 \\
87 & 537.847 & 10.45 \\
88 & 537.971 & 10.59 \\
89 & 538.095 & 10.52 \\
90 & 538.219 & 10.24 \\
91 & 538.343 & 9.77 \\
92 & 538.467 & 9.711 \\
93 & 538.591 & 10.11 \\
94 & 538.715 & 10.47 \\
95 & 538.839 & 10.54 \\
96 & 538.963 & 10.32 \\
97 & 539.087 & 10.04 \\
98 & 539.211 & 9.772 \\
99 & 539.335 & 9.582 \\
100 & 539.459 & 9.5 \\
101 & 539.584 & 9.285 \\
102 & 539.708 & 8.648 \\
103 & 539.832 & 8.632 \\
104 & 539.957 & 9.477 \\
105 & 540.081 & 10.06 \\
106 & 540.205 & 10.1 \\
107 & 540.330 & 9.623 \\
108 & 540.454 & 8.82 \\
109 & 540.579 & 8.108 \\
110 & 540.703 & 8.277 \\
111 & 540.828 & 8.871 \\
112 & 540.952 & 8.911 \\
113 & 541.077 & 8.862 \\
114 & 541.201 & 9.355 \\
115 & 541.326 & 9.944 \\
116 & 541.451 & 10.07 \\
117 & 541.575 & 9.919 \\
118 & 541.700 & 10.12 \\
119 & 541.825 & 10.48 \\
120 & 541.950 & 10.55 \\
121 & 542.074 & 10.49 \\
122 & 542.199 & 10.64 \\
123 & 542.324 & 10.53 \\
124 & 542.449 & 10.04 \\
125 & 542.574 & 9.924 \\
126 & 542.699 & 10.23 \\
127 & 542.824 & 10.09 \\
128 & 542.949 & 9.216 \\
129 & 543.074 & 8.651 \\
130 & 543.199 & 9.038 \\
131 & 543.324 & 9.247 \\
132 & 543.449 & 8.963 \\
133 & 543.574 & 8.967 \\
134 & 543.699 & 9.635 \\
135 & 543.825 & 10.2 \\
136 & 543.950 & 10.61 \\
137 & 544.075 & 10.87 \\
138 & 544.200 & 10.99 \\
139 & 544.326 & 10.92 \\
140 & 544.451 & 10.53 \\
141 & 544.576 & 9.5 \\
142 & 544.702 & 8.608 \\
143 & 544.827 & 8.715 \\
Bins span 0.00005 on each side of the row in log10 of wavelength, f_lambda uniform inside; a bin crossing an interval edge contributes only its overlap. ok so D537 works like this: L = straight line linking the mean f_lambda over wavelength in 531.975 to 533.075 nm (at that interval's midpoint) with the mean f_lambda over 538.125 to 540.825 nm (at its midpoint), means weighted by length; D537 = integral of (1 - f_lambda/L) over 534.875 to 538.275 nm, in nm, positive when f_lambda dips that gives -0.25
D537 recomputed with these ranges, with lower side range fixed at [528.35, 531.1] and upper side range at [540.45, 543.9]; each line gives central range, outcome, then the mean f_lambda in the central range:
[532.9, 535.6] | 0.076 nm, 9.52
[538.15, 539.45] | -0.048 nm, 10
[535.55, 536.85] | -0.085 nm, 10.4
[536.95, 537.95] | 0.030 nm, 9.42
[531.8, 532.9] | 0.052 nm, 9.38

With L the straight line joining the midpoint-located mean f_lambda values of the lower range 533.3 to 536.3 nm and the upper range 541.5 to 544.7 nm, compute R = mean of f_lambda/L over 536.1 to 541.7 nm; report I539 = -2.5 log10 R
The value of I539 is 0.04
